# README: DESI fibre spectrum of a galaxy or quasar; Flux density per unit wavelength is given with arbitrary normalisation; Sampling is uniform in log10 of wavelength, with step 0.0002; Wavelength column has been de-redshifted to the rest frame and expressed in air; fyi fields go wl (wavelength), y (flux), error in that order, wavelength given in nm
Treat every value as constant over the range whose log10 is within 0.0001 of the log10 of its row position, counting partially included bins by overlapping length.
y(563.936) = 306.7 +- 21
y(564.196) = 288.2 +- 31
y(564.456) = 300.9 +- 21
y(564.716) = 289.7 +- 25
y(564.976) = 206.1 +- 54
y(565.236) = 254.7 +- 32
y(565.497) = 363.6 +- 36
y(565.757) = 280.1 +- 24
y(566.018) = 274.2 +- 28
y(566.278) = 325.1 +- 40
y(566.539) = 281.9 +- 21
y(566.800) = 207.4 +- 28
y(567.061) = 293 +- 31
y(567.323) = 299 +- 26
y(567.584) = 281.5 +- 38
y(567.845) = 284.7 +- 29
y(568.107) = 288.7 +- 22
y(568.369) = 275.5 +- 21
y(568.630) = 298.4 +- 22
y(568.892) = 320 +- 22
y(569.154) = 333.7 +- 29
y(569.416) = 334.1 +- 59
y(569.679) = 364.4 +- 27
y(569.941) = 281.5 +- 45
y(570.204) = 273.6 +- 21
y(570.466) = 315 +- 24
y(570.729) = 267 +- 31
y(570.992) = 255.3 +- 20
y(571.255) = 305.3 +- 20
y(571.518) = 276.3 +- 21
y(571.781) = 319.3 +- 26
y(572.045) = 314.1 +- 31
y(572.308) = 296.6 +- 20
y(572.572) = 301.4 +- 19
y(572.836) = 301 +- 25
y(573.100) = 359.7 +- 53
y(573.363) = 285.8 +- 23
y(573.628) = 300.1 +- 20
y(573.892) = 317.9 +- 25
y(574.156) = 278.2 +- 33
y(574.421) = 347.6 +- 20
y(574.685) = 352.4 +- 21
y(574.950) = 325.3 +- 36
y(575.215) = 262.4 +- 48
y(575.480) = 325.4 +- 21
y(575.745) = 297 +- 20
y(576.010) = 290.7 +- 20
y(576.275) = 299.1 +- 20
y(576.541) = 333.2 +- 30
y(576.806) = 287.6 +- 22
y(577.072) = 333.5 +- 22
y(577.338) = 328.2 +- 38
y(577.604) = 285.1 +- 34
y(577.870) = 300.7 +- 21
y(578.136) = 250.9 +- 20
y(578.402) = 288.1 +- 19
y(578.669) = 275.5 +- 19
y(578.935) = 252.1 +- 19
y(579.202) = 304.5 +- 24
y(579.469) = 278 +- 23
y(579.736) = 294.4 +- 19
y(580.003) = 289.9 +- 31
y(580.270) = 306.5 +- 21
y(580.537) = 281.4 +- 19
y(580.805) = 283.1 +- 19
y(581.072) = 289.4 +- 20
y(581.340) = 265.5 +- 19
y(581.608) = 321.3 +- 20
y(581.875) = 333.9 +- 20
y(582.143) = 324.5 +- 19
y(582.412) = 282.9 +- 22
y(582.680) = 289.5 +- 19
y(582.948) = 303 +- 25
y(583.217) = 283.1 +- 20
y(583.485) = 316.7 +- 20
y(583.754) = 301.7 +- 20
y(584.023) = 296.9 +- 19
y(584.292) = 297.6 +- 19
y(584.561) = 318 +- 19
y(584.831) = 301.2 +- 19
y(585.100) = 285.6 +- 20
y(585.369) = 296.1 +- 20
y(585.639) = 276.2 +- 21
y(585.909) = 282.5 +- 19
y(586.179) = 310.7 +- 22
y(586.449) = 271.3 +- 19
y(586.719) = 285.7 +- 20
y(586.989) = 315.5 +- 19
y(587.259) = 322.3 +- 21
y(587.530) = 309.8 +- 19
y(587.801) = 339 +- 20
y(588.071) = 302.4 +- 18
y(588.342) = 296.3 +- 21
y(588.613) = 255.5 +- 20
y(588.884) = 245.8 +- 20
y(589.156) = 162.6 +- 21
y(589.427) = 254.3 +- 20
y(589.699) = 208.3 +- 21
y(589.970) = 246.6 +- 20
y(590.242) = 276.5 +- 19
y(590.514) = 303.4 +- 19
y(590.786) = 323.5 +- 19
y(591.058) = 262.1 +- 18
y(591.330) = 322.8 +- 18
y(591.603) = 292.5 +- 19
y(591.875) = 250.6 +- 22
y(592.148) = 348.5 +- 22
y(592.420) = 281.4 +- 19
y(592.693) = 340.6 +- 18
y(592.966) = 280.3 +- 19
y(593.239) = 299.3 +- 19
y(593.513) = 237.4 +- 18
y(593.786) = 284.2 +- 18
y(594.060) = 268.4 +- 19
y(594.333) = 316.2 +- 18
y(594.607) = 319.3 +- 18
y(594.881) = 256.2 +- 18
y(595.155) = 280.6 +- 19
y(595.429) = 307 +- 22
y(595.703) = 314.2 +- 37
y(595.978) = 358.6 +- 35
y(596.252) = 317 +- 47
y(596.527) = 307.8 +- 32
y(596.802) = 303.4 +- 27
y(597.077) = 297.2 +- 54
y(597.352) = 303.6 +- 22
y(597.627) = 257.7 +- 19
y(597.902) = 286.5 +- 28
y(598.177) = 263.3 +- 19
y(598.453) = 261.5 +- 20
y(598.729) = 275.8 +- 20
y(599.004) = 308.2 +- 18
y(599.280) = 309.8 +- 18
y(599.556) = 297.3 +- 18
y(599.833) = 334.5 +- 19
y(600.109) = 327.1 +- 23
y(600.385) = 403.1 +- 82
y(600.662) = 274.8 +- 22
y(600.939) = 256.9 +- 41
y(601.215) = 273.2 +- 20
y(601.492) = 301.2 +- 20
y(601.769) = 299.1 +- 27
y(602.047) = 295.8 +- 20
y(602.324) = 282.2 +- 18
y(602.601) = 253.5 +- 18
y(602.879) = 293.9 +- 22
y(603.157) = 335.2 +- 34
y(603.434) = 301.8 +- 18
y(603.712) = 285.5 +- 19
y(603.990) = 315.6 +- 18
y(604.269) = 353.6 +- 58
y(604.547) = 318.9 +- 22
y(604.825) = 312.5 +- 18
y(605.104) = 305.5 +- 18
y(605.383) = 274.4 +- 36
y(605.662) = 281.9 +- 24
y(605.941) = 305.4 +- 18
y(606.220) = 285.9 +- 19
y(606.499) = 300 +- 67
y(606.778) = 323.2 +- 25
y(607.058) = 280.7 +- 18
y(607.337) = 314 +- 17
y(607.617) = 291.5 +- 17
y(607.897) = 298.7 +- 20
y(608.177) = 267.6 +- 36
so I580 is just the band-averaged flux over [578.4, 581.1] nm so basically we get 285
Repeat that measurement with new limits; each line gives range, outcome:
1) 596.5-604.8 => 299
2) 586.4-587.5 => 302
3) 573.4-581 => 299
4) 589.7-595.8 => 289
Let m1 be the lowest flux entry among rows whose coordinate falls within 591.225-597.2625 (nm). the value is 237.4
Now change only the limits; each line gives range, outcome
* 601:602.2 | 273.2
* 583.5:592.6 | 162.6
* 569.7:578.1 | 255.3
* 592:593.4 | 280.3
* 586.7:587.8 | 285.7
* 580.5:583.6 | 265.5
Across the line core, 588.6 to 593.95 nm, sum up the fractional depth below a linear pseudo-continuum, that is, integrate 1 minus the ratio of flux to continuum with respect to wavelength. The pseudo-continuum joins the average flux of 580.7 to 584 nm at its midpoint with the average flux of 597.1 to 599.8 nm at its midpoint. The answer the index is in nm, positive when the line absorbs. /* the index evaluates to 0.337 nm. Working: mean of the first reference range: 300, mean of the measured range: 274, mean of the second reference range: 287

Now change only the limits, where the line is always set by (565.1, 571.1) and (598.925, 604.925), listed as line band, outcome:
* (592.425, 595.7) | 0.14 nm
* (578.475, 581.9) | 0.10 nm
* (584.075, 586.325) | 0.03 nm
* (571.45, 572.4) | -0.03 nm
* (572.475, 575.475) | -0.17 nm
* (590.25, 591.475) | 0.01 nm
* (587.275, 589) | 0.04 nm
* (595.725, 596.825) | -0.07 nm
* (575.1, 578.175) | -0.05 nm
